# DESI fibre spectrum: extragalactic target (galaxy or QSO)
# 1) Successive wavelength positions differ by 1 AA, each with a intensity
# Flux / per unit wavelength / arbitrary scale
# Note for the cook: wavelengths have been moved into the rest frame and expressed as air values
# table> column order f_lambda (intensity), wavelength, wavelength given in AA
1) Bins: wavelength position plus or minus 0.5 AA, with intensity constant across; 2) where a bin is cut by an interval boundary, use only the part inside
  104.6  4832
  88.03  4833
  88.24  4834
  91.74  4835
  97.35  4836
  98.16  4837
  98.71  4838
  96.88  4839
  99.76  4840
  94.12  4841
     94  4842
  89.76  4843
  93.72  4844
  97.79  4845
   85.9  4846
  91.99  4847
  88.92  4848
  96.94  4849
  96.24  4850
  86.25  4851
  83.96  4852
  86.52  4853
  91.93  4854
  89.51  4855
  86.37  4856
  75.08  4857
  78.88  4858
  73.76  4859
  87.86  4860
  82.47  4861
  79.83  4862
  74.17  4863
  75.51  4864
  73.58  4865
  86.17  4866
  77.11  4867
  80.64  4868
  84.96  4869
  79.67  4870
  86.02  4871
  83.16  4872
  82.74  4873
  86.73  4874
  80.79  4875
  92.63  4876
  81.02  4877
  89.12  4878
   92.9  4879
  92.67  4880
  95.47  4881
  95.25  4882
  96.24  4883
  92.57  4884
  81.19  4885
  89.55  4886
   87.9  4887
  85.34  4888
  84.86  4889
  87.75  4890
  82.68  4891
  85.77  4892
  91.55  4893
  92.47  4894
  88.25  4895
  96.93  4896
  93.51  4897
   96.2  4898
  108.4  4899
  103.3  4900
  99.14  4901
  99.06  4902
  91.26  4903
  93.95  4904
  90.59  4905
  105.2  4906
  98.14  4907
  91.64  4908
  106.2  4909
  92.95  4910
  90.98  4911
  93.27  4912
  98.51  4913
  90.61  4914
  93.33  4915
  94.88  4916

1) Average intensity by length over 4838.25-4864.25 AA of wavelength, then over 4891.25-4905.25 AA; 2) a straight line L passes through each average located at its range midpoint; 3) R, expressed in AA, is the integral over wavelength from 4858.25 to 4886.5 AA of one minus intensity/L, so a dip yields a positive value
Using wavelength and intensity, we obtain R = 1.97 AA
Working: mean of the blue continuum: 87.8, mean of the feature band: 84.7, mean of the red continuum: 94.9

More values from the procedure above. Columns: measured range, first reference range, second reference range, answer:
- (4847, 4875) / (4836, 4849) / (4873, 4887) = 2.5 AA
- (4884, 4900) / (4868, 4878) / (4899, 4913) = 0.2 AA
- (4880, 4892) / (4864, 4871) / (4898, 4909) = 0.1 AA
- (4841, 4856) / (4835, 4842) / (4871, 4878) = 0.4 AA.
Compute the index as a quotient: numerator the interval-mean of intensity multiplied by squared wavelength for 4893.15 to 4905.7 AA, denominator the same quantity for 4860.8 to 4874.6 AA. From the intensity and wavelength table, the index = 1.2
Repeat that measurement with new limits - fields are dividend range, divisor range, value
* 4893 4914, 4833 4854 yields 1.06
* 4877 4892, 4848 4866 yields 1.08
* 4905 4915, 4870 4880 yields 1.13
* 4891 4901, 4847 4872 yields 1.15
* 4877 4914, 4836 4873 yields 1.09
